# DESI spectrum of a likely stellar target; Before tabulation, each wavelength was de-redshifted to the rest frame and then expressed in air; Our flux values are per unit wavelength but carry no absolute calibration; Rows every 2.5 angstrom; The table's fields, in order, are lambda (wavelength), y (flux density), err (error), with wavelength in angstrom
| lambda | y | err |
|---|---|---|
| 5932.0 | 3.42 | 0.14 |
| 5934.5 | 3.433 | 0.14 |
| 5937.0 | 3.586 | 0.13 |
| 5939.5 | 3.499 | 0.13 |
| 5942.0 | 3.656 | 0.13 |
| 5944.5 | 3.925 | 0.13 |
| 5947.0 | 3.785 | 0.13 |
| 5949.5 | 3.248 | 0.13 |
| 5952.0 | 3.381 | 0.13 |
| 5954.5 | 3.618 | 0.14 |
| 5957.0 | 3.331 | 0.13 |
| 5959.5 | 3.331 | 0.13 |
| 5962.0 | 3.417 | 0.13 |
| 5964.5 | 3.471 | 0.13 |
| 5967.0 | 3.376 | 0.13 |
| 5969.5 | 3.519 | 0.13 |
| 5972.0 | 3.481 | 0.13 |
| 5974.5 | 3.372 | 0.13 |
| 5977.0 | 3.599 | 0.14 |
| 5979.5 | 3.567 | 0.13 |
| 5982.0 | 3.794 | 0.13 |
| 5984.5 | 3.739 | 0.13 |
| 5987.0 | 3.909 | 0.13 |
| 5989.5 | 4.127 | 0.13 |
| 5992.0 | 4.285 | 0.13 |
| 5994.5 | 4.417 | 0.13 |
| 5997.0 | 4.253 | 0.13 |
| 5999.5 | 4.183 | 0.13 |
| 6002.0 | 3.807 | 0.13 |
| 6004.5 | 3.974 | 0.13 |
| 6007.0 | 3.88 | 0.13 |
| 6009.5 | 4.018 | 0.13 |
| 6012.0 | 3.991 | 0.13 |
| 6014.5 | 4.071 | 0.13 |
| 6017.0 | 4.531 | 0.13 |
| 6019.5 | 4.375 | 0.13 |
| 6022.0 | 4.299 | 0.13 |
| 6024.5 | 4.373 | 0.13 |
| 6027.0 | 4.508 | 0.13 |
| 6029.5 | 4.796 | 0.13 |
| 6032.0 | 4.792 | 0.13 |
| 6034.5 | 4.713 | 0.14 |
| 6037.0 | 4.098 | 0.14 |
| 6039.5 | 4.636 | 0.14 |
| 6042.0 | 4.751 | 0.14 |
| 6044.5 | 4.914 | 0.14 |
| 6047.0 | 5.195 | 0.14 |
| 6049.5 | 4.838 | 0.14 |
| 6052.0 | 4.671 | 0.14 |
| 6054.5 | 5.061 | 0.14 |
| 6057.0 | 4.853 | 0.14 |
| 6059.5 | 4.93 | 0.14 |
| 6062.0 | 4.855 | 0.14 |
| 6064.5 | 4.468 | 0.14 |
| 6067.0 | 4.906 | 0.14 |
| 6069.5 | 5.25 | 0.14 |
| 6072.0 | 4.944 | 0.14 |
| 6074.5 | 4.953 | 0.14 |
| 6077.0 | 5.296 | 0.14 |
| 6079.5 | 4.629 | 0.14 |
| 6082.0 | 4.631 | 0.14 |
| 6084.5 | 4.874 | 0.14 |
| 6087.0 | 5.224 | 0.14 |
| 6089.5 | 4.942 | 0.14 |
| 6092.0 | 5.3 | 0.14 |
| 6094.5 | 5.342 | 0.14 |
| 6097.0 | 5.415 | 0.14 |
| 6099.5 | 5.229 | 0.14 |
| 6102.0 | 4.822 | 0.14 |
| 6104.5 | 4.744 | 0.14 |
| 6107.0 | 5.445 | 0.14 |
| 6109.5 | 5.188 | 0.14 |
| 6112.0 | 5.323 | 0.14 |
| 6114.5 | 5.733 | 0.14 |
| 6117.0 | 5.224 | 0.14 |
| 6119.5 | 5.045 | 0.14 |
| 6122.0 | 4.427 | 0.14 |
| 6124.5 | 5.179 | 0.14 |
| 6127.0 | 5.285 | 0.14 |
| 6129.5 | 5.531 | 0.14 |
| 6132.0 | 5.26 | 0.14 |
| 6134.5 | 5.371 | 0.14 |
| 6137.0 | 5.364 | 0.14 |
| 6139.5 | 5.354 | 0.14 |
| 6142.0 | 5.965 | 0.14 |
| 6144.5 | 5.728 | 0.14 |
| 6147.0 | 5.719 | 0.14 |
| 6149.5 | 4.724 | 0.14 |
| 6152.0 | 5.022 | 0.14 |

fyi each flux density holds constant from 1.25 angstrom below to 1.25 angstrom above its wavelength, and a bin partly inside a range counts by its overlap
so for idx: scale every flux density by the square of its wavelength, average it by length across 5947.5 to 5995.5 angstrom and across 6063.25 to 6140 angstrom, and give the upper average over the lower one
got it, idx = 1.5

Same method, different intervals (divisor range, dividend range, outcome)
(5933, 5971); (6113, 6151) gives 1.61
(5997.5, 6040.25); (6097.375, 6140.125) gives 1.25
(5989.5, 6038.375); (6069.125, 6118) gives 1.23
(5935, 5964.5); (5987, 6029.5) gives 1.22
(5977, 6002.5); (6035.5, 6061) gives 1.22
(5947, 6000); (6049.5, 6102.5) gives 1.40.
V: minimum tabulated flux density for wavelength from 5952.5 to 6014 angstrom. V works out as 3.331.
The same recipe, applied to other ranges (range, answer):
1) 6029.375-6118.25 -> 4.098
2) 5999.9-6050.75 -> 3.807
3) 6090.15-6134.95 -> 4.427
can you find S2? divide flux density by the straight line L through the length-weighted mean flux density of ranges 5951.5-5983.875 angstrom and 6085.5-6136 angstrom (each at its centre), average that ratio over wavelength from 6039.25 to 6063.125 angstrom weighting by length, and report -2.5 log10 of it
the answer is -0.09 mag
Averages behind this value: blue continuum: 3.49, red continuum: 5.2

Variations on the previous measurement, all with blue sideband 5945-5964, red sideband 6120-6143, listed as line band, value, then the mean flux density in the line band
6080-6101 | -0.05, 5.1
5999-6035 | -0.04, 4.28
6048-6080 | -0.07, 4.91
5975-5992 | -0.01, 3.81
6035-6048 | -0.08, 4.71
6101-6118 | -0.03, 5.22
